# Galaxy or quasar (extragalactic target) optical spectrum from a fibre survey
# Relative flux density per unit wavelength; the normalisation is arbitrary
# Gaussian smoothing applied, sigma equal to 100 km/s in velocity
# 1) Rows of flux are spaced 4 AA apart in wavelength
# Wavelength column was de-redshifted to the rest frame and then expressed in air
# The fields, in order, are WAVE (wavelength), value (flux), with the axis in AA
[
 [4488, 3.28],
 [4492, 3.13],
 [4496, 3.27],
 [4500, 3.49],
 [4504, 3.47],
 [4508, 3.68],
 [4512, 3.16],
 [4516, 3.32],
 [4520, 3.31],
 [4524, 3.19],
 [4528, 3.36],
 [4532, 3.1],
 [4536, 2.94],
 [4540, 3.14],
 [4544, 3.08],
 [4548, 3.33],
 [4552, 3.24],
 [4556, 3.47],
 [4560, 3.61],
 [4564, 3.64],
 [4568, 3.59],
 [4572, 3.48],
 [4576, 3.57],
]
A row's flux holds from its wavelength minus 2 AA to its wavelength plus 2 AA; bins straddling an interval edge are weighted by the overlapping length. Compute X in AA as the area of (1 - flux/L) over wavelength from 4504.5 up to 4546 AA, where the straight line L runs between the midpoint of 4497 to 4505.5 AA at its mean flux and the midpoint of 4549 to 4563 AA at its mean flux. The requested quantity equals 2.6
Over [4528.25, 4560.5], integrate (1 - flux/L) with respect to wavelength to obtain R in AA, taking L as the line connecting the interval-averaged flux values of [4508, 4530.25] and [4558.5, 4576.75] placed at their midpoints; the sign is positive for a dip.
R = 2.1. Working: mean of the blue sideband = 3.3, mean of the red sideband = 3.58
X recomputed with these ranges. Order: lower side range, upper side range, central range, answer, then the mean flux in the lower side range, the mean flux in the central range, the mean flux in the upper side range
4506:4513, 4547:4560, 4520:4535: 1.0 AA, 3.46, 3.21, 3.39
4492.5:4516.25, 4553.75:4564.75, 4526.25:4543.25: 1.7 AA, 3.39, 3.13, 3.56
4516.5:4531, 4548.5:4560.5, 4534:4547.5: 1.1 AA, 3.28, 3.08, 3.4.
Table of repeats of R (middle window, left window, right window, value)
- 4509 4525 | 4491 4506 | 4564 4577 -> 0.6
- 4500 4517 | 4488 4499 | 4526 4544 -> -1.2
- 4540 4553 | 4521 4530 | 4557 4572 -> 0.9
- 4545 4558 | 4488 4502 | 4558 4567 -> 0.9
